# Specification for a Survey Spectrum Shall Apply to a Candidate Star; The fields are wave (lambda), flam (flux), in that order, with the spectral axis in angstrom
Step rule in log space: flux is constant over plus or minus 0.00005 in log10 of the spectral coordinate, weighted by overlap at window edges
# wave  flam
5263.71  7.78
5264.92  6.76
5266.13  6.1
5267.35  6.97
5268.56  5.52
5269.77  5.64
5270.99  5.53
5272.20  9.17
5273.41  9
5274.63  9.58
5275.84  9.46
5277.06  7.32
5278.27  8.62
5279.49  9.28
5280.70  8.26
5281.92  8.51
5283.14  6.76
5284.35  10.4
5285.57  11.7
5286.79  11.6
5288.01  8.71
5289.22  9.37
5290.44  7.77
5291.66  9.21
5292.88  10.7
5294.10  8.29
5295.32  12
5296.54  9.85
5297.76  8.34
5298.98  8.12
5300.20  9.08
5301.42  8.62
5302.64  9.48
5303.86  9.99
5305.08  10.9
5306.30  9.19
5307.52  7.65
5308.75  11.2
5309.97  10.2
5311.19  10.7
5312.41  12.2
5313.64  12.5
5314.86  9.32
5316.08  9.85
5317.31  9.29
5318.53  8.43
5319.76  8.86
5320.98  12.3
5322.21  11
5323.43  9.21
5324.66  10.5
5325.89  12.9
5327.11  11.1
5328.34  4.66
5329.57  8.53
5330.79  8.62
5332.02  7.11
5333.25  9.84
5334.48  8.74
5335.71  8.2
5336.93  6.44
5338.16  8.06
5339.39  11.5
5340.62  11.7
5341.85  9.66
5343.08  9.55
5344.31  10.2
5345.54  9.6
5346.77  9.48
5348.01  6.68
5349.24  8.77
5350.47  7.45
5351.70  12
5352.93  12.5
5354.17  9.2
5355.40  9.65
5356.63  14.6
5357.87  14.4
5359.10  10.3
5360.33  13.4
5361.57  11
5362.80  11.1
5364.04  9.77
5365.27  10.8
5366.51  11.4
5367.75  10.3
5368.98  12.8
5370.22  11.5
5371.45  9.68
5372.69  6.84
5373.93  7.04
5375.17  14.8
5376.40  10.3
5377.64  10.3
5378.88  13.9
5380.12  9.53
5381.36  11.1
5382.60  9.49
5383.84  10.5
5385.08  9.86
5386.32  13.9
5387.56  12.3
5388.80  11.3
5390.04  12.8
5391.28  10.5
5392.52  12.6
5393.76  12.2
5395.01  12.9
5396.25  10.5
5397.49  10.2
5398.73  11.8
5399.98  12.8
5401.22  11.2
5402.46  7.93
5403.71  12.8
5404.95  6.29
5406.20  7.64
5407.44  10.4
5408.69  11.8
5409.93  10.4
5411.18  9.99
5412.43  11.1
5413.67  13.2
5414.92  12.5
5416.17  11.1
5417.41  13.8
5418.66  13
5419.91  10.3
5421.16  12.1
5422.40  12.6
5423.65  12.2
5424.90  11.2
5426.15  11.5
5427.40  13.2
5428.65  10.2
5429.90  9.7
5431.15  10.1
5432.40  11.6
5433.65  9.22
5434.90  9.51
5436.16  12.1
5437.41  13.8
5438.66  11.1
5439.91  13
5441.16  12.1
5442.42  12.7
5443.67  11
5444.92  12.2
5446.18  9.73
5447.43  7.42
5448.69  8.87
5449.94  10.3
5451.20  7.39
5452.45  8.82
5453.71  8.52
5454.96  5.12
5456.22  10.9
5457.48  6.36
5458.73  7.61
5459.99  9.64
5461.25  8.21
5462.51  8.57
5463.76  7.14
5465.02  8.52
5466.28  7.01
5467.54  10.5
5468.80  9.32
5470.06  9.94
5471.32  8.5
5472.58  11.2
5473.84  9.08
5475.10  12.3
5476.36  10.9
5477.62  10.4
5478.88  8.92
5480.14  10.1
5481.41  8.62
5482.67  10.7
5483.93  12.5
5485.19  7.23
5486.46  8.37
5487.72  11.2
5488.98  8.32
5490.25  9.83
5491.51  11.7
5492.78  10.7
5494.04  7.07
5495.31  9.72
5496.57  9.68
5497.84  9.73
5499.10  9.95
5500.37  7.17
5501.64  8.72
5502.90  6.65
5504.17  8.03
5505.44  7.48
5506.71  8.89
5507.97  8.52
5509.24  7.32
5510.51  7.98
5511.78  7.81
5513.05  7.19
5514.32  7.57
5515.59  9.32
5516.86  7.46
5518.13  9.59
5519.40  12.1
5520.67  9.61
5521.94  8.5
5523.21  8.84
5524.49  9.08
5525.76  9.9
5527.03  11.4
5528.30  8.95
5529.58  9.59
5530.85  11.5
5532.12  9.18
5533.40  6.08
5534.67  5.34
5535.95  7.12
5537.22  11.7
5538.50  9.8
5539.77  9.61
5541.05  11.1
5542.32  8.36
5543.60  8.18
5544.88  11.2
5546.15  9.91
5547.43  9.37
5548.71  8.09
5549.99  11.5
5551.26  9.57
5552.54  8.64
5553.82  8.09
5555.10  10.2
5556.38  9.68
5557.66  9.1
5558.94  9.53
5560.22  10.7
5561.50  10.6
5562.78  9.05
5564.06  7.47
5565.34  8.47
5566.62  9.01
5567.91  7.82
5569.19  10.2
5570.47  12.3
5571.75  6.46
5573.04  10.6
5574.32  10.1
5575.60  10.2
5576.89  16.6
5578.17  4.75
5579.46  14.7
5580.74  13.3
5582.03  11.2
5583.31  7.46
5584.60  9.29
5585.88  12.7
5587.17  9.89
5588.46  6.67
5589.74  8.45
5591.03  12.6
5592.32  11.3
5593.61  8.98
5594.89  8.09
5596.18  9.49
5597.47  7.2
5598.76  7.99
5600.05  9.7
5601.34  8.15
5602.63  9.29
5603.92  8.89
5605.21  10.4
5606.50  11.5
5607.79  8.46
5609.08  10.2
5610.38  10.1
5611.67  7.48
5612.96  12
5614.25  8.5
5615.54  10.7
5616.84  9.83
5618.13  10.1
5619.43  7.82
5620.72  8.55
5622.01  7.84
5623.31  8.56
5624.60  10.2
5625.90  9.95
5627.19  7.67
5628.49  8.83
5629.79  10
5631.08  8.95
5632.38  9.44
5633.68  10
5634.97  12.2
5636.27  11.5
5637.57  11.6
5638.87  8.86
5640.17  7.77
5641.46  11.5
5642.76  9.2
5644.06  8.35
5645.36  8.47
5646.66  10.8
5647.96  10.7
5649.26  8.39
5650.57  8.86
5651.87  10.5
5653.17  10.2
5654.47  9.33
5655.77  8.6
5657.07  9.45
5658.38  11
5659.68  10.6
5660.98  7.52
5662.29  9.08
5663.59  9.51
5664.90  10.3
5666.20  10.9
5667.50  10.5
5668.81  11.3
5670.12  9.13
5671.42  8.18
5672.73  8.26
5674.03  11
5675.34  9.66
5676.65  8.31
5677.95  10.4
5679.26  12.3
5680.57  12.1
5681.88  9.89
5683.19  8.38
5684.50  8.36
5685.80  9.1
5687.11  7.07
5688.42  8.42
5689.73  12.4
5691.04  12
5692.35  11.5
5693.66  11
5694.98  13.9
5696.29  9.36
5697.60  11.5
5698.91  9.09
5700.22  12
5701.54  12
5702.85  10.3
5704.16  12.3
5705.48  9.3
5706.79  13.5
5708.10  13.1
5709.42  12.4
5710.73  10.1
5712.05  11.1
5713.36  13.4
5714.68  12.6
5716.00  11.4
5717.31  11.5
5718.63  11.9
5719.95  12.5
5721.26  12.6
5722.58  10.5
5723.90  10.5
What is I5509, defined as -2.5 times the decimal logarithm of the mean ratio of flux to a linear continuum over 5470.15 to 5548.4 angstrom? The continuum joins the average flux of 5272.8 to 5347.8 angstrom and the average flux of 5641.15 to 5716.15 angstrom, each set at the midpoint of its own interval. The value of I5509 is 0.08 mag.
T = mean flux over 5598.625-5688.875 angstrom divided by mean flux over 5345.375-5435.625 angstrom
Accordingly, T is 0.87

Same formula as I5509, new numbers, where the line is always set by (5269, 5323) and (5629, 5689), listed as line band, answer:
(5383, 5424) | -0.19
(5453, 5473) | 0.12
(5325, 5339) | 0.09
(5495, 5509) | 0.12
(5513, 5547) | 0.04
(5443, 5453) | 0.00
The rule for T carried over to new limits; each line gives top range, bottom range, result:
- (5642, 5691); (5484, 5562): 1.06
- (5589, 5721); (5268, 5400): 1.01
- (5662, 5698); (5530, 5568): 1.10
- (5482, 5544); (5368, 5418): 0.82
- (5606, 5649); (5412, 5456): 0.88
